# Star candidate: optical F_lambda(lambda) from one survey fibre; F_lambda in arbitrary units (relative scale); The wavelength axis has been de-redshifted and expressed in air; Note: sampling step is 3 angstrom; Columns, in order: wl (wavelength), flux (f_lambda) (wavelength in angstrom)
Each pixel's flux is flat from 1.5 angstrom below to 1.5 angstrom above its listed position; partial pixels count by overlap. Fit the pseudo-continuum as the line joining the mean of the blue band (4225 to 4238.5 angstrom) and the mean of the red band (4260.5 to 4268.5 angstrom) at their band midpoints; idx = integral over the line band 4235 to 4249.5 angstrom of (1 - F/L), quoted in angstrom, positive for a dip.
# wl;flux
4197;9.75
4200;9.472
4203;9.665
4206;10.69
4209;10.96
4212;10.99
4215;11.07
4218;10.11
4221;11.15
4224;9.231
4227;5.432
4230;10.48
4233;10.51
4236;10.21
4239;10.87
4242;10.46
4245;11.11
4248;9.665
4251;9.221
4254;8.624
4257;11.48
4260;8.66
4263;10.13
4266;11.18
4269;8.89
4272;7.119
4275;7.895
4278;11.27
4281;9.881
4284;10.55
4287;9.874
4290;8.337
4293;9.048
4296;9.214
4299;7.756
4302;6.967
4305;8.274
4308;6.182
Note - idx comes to -1.4 angstrom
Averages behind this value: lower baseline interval 9.29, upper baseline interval 10.2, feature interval 10.5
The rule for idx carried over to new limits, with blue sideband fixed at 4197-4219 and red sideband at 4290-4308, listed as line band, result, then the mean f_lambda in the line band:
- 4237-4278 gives -2.5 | 9.71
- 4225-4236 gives 0.9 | 9.02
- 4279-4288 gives -1.8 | 10.2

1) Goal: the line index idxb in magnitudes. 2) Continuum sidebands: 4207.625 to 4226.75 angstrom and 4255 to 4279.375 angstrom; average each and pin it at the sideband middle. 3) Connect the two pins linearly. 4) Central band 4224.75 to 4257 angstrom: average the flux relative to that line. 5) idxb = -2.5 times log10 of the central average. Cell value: 0.02 mag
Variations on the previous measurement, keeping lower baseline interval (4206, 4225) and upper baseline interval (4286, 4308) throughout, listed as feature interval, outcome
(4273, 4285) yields -0.11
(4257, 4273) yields -0.03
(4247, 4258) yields -0.01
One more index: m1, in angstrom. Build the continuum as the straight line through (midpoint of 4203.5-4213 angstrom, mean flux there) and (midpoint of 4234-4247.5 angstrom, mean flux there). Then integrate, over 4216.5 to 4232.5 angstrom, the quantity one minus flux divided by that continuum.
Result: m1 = 2.0 angstrom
